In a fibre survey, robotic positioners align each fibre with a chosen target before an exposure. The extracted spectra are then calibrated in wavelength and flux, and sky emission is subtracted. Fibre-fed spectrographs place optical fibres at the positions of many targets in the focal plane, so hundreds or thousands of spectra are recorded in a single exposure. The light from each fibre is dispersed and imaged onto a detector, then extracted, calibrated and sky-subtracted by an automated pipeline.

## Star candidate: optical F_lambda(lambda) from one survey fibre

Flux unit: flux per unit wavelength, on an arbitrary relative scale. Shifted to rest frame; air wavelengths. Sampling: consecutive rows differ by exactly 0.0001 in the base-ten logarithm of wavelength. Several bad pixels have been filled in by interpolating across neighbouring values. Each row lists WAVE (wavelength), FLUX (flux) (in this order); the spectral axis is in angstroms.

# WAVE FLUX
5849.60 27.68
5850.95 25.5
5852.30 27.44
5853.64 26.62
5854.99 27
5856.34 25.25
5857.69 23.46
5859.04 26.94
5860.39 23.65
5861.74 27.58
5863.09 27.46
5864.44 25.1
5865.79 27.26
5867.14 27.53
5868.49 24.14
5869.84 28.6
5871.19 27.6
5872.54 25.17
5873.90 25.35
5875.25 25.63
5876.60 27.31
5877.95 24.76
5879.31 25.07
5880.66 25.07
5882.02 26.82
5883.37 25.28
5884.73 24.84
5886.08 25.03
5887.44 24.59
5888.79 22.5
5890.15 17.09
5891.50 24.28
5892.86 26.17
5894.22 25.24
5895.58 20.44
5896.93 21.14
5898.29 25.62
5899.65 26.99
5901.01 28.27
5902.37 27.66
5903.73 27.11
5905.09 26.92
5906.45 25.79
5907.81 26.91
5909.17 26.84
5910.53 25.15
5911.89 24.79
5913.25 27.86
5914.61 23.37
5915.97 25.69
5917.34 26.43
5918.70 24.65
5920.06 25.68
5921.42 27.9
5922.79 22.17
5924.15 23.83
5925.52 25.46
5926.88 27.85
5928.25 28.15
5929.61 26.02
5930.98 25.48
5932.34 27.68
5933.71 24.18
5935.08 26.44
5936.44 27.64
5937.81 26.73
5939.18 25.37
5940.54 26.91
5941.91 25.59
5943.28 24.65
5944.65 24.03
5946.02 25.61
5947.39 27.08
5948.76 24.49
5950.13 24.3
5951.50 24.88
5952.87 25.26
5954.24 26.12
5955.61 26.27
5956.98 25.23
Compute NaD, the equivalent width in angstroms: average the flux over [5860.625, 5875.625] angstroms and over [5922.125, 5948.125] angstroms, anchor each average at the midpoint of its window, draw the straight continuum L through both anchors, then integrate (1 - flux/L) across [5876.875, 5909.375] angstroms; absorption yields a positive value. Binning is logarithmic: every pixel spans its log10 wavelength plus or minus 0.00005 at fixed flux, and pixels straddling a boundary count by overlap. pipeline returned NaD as 1.47 angstroms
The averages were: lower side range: 26.4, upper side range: 25.8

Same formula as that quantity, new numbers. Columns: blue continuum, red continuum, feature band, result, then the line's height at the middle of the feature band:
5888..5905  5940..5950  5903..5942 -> -1.7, 25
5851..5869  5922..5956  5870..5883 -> 0.0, 26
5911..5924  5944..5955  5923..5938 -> -0.5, 25.3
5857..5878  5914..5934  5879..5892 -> 1.0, 26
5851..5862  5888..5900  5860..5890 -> -1.3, 24.6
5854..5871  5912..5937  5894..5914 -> 0.2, 26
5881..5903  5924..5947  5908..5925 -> 0.0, 25.4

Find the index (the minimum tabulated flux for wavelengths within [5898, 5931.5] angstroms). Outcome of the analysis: 22.17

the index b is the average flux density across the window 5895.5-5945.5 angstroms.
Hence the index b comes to 25.8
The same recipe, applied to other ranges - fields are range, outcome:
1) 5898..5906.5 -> 27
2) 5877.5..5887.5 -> 25.2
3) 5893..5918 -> 25.7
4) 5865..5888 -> 25.9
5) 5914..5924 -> 25.1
